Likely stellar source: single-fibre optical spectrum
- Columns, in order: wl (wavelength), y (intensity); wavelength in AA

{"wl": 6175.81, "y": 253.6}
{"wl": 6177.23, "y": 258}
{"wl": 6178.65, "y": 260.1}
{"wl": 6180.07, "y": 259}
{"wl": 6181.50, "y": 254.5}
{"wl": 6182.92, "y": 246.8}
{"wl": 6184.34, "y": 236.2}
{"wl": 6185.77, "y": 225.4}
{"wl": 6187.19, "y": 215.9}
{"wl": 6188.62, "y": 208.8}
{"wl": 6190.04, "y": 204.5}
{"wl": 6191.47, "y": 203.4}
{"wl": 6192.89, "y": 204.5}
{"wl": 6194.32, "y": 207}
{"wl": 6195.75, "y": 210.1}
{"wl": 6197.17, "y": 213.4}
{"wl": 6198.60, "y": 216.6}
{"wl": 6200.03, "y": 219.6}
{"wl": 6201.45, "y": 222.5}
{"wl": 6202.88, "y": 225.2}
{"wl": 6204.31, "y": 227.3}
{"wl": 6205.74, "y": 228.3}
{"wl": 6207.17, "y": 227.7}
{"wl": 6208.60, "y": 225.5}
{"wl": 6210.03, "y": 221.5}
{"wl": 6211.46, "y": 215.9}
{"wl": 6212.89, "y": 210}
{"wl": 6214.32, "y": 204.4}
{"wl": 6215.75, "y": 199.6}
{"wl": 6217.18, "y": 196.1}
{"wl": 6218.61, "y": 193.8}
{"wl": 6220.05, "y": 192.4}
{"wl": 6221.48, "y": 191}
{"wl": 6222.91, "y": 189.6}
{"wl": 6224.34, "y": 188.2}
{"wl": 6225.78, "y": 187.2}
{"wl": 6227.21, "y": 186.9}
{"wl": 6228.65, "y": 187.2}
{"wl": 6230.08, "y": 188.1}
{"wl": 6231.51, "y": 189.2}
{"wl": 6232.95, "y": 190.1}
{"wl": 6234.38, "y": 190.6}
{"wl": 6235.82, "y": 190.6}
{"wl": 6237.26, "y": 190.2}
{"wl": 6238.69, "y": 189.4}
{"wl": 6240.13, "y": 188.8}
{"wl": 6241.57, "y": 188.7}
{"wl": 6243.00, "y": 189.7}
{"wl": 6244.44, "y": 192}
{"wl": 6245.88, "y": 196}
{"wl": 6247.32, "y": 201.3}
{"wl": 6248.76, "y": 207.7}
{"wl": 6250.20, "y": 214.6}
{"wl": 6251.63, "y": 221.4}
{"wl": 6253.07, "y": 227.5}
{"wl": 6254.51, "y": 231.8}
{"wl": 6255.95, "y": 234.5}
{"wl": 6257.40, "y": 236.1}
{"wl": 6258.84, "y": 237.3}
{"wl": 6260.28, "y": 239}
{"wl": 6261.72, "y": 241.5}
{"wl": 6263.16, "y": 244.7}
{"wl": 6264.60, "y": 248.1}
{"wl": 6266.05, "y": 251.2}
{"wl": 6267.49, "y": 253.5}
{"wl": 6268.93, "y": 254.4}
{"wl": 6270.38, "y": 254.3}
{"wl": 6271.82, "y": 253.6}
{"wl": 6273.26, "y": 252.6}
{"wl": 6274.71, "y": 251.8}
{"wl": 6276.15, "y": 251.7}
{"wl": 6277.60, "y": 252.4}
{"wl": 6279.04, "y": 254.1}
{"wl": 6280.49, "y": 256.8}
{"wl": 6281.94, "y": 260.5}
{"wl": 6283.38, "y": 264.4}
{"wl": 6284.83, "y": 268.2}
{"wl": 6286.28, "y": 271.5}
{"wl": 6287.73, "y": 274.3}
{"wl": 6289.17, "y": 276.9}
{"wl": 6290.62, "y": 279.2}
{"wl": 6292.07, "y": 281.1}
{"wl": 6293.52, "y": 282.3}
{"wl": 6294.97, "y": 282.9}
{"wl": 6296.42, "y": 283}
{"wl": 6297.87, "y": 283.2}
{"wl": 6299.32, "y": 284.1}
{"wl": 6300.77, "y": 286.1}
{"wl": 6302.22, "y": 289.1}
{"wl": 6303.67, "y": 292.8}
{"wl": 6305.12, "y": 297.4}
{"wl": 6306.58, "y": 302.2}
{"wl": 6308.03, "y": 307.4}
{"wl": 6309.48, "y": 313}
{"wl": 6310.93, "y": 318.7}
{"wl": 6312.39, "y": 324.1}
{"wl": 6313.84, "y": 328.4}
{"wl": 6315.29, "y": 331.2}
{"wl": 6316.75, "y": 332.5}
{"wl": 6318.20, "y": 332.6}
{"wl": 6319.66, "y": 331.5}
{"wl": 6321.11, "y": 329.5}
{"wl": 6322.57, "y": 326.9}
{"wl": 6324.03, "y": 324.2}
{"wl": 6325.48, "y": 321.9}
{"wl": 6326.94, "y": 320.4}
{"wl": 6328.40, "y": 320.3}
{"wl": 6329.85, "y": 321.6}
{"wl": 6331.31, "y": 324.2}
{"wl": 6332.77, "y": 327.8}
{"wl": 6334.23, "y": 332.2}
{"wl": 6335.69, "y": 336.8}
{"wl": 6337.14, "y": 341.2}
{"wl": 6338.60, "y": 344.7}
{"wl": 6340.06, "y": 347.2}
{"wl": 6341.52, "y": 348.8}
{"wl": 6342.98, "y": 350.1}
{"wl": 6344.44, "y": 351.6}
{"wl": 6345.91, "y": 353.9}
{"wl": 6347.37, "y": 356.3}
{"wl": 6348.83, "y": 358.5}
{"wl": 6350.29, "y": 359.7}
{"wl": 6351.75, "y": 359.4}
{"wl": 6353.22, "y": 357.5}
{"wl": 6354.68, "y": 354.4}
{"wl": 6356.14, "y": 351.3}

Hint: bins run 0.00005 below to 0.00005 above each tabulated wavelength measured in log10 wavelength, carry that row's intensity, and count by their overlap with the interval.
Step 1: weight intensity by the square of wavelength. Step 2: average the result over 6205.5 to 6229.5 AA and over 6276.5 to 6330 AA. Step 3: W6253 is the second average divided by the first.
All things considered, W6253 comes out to 1.5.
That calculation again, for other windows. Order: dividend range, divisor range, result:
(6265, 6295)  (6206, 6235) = 1.34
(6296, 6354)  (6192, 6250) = 1.67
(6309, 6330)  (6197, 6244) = 1.67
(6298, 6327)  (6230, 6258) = 1.58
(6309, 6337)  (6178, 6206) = 1.52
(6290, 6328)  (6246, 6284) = 1.29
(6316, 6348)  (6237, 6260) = 1.64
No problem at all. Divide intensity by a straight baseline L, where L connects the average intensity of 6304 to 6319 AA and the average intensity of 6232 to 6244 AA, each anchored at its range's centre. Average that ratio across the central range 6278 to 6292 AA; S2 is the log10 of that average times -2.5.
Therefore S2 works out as 0.02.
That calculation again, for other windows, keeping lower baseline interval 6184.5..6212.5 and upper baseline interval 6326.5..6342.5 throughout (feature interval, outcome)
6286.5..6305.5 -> 0.06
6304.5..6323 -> -0.02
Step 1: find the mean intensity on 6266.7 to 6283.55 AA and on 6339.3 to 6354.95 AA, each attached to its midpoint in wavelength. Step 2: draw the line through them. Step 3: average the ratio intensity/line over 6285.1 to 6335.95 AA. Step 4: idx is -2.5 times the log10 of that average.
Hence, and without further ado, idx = -0.012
